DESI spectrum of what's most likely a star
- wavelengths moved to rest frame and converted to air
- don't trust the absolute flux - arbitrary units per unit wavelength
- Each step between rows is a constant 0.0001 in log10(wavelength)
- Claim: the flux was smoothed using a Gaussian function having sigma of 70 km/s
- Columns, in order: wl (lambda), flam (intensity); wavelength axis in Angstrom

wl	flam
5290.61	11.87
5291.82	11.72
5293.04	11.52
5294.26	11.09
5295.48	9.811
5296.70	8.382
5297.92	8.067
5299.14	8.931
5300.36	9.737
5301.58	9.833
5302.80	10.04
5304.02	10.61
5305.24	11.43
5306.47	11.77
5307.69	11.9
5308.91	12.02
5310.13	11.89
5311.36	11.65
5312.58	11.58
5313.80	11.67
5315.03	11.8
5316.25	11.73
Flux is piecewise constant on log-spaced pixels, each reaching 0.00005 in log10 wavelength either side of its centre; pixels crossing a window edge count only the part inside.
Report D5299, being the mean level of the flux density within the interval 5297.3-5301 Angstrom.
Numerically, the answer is 8.92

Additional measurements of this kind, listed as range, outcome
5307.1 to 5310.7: 12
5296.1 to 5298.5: 8.22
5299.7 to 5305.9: 10.3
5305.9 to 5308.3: 11.9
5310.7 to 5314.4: 11.6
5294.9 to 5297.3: 9.09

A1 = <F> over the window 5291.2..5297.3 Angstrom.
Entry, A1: 10.5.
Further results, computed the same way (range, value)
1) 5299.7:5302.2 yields 9.78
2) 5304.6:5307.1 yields 11.6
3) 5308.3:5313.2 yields 11.8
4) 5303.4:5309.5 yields 11.5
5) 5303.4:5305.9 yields 11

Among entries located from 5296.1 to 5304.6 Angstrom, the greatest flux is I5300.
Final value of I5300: 10.61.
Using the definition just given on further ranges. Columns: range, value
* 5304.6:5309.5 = 12.02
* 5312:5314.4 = 11.67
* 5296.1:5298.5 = 8.382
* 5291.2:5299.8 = 11.72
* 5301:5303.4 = 10.04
